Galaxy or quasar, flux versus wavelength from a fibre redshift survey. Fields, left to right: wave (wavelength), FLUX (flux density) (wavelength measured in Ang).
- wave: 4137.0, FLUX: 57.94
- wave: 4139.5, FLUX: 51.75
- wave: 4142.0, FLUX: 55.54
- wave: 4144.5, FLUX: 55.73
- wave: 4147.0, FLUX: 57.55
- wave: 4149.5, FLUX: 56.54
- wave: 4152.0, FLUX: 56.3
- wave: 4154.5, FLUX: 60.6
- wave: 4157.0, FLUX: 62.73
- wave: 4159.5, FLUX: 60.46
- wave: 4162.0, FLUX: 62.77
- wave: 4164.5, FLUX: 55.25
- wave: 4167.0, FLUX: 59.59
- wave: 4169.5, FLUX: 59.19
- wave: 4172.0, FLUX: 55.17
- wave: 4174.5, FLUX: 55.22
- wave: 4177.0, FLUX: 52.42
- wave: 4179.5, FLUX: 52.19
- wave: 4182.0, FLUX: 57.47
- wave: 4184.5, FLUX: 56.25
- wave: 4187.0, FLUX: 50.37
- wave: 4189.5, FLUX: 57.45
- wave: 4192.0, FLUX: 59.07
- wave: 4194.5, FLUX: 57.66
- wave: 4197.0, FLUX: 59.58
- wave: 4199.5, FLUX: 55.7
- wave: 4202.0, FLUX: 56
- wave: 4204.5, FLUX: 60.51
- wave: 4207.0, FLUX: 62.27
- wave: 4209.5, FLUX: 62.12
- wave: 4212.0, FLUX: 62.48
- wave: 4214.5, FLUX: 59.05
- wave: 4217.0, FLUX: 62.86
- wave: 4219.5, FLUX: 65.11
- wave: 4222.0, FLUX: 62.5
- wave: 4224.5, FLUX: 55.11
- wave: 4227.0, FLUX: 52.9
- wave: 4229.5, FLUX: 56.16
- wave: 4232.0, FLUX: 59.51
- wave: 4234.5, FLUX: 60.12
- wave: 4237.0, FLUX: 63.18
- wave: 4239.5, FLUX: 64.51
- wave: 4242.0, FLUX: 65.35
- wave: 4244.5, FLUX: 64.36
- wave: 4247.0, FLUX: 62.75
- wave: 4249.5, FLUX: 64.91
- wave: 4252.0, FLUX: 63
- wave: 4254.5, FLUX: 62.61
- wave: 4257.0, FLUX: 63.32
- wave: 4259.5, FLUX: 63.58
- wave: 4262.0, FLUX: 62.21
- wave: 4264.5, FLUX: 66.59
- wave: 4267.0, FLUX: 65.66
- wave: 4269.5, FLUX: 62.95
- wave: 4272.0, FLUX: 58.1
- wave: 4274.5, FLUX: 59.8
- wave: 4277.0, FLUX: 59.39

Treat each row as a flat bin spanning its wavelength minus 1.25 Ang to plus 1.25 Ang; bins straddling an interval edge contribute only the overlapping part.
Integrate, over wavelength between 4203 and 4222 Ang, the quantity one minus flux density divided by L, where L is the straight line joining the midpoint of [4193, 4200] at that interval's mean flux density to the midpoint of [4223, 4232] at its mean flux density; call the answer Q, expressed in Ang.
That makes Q -1.8 Ang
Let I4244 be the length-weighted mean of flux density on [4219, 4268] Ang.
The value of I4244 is 62.1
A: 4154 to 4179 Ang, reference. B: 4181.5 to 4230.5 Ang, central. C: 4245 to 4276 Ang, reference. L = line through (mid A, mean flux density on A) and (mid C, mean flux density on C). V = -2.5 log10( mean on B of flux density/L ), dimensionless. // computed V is 0.03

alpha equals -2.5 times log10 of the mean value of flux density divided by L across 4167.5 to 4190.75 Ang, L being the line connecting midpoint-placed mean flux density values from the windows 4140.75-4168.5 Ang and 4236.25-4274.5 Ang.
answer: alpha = 0.08 mag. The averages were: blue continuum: 58.5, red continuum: 63.4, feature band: 55.2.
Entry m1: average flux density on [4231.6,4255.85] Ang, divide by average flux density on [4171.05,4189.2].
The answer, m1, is 1.16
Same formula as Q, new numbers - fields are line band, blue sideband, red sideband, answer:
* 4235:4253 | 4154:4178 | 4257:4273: -0.5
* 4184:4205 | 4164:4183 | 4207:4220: 0.8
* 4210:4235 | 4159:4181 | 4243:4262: 0.6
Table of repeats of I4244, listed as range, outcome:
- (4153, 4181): 57.8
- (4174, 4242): 58.6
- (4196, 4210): 59.2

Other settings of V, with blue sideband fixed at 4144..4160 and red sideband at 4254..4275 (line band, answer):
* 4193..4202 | 0.05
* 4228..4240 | 0.03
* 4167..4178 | 0.06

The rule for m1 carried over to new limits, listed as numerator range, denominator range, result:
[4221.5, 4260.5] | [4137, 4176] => 1.07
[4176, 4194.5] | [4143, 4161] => 0.94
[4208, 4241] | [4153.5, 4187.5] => 1.06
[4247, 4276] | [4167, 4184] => 1.13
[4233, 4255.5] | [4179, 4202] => 1.13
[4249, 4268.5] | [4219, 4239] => 1.08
